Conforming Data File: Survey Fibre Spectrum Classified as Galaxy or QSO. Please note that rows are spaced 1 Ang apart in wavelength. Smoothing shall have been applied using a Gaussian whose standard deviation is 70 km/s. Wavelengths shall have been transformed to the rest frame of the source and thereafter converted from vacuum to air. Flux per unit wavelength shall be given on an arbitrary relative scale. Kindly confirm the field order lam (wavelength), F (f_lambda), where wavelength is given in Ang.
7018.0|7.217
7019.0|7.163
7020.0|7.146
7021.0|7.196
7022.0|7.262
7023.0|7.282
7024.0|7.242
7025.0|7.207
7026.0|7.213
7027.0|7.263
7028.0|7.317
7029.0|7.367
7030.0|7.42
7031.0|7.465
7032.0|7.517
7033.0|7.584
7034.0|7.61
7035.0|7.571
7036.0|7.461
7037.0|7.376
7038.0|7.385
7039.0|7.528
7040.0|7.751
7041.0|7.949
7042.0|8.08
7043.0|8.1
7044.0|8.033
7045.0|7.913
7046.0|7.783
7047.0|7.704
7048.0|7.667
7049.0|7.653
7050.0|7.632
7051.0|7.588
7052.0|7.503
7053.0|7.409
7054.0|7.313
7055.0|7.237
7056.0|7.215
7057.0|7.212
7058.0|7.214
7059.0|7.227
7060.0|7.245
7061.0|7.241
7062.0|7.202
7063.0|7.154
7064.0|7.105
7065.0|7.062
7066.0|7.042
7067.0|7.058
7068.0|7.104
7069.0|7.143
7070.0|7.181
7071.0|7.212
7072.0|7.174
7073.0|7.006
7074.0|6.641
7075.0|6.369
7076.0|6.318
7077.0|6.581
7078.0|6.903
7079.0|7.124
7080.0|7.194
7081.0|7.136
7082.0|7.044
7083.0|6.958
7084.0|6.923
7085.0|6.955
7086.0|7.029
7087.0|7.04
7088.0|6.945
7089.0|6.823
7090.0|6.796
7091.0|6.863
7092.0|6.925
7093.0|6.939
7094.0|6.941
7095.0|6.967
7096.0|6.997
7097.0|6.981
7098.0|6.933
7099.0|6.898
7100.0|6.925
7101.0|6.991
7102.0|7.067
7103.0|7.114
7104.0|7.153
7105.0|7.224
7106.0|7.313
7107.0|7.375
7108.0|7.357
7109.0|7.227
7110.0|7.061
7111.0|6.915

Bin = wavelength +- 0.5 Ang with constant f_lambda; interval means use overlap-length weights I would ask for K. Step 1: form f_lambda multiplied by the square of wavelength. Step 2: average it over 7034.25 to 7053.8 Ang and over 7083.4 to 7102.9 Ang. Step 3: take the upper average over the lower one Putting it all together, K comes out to 0.92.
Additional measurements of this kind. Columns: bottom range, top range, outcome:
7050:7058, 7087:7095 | 0.95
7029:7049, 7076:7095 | 0.92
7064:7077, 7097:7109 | 1.04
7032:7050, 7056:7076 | 0.92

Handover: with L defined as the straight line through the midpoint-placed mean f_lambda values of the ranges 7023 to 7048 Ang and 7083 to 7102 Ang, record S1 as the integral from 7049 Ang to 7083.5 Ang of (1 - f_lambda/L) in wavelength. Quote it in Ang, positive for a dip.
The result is 0.5 Ang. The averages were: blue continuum 7.57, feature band 7.12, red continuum 6.94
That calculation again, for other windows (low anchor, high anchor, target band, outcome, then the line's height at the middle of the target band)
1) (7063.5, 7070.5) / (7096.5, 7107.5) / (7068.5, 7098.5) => 0.67 Ang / 7.09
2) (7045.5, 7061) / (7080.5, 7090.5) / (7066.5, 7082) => 0.40 Ang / 7.13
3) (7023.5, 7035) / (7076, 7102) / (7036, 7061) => -1.09 Ang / 7.25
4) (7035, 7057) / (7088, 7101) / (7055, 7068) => 0.41 Ang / 7.4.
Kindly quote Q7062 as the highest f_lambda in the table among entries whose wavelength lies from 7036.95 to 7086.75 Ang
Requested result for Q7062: 8.1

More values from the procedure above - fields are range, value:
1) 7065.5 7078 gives 7.212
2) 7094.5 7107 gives 7.375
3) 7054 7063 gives 7.313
